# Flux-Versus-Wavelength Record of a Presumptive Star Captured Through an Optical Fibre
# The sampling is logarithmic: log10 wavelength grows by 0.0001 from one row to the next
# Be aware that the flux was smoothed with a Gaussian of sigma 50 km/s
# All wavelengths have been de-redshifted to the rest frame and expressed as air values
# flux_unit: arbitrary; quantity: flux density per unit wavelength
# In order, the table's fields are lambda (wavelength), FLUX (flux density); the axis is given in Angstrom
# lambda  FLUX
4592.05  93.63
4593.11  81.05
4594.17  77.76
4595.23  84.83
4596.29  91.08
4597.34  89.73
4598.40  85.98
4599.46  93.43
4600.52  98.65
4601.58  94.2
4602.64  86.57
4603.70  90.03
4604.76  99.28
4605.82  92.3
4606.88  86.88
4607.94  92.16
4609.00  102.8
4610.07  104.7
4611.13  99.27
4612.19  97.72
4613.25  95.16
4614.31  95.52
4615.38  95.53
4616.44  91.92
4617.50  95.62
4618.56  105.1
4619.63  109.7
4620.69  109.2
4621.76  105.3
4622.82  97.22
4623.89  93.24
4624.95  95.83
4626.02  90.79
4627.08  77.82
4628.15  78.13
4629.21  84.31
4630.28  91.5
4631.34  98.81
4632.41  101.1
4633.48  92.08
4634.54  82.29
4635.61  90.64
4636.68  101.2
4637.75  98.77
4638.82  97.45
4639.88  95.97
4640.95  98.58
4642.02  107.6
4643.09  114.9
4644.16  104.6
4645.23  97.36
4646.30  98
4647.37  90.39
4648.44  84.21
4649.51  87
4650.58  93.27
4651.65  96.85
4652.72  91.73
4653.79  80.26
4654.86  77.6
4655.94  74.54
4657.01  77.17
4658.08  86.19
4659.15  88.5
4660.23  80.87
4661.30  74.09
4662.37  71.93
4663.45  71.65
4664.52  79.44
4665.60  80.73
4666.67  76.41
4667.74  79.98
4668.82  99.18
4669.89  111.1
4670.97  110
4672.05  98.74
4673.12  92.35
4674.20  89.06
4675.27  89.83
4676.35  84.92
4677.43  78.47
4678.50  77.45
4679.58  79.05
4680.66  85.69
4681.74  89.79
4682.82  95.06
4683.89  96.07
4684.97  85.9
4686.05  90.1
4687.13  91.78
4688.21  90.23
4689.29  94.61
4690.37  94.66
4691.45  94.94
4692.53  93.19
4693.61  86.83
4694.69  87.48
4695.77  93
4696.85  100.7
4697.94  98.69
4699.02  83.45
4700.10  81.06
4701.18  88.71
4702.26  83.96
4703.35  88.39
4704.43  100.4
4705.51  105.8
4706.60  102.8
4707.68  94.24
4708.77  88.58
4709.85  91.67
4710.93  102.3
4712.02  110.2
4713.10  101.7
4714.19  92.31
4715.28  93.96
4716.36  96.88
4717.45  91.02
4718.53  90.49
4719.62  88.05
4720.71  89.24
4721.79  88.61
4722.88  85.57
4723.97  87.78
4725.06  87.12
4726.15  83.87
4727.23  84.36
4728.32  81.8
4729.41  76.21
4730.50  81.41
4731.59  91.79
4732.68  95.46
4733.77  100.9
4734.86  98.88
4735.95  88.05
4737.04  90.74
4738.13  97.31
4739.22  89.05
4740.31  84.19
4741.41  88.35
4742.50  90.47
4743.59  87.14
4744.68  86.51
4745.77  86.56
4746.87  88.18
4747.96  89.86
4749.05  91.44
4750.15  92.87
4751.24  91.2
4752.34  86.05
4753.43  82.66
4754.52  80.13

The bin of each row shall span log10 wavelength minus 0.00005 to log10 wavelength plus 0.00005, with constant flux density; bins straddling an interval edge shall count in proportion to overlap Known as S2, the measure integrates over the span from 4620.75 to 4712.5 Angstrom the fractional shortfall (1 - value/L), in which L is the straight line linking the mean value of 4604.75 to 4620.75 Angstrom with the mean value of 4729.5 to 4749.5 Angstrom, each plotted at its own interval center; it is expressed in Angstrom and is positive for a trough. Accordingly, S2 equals 3.4 Angstrom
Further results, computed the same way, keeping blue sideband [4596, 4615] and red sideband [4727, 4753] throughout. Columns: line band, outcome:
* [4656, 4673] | 1.2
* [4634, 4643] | -0.4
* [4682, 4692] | -0.2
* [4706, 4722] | -0.9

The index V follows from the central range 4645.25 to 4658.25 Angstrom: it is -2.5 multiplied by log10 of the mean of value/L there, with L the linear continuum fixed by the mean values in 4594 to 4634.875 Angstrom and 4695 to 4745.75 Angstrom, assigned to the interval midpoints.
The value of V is 0.07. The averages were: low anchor 93.9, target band 86.9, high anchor 91.3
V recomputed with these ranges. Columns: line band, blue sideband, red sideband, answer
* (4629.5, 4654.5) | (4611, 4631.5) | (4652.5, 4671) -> -0.073 mag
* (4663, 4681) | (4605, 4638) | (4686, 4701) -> 0.063 mag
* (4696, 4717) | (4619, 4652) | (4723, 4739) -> -0.051 mag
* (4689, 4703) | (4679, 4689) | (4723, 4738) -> -0.020 mag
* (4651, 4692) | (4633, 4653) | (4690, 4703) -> 0.072 mag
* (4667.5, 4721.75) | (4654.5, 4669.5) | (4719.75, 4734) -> -0.110 mag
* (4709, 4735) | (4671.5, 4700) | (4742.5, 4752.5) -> -0.021 mag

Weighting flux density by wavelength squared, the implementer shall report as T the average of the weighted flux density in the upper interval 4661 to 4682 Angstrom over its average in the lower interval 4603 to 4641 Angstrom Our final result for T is 0.9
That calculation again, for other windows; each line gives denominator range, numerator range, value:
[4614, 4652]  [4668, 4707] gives 0.98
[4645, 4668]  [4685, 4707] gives 1.13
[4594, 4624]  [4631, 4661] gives 0.98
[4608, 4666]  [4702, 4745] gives 1.03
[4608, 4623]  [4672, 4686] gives 0.90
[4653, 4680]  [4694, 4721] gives 1.13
